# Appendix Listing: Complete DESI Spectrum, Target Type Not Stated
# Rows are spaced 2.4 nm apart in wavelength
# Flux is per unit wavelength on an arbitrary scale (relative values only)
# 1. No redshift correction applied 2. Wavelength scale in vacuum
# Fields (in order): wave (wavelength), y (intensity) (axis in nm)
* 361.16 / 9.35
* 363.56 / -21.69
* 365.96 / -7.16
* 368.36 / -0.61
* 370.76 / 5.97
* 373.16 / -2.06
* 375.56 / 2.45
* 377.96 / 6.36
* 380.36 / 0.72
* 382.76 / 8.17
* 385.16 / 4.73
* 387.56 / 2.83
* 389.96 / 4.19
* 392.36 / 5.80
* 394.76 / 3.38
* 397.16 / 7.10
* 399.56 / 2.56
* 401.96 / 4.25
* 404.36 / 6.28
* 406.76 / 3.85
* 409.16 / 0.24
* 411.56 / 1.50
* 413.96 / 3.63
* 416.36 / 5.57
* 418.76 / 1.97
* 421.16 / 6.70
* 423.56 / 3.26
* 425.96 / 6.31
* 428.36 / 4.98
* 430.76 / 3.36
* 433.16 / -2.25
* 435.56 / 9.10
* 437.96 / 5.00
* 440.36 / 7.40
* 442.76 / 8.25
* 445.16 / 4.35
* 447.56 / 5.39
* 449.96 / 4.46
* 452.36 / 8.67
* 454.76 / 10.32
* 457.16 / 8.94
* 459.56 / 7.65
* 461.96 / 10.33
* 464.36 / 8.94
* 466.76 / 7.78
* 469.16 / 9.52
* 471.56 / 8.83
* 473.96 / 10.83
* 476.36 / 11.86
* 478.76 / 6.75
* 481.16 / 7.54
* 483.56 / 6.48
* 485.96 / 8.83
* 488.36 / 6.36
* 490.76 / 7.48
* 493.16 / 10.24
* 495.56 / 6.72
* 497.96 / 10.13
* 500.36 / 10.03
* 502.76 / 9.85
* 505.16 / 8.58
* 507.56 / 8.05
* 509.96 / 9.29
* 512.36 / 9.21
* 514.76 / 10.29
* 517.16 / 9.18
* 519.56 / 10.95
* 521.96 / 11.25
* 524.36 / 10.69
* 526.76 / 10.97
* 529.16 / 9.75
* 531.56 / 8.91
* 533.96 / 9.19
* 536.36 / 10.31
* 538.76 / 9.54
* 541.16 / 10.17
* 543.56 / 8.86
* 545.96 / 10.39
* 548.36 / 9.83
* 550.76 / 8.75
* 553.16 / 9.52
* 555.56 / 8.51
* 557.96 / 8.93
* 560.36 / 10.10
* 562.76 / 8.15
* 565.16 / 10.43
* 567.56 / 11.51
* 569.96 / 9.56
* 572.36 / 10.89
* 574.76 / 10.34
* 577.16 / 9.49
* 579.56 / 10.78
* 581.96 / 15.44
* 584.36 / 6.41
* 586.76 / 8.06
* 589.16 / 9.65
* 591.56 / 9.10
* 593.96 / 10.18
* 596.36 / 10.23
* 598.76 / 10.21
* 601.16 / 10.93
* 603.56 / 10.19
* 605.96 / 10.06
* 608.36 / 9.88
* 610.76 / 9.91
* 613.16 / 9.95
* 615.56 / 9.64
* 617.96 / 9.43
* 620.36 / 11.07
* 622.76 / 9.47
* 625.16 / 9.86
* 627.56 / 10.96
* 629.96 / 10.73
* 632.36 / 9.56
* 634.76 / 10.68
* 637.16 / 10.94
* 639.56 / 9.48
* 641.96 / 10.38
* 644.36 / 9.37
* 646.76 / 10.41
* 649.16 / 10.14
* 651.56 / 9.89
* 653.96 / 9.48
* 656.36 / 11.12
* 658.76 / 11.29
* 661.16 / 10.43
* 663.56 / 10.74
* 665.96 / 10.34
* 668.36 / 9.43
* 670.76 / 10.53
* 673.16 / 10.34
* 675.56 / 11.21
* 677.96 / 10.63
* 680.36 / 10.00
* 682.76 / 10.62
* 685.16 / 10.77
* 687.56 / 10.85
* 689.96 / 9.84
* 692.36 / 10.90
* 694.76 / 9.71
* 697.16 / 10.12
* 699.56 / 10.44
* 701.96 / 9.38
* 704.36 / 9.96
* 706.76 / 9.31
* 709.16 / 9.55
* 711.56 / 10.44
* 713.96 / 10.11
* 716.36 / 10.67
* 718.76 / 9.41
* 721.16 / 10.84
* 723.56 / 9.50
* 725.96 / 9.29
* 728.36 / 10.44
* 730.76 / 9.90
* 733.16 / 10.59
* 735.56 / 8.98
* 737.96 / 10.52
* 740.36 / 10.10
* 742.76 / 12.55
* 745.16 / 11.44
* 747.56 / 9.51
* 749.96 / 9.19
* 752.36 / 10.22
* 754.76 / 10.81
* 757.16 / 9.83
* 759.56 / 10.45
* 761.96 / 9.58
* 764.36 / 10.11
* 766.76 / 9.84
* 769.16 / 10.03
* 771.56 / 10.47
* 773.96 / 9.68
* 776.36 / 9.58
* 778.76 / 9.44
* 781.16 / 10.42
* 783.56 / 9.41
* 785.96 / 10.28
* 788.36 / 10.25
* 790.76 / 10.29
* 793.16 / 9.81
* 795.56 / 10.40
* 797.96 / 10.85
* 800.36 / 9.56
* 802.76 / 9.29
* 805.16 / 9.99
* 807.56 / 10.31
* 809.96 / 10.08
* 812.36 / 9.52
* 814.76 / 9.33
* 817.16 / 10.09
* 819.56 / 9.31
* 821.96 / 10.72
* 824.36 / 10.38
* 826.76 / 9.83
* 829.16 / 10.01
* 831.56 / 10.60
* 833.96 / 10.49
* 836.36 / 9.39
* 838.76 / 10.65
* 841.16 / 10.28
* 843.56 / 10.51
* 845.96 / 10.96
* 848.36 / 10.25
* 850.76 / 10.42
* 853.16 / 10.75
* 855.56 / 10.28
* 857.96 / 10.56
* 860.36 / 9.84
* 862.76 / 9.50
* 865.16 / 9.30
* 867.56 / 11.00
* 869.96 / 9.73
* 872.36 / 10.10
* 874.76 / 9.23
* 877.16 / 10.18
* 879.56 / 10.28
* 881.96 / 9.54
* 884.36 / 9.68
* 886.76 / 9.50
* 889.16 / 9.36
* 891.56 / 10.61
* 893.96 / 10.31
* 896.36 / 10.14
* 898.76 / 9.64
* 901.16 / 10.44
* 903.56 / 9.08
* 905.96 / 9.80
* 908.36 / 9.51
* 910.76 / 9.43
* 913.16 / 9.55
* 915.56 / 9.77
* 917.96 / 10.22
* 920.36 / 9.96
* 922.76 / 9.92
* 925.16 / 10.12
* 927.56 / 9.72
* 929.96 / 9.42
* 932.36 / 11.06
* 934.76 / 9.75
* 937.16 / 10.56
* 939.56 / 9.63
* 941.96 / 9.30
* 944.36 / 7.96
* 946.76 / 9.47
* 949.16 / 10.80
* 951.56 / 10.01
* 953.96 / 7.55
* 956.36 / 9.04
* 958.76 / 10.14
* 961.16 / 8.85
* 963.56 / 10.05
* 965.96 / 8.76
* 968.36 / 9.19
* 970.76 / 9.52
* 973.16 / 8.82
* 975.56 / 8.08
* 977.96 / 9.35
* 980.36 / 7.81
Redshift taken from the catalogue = 0.131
